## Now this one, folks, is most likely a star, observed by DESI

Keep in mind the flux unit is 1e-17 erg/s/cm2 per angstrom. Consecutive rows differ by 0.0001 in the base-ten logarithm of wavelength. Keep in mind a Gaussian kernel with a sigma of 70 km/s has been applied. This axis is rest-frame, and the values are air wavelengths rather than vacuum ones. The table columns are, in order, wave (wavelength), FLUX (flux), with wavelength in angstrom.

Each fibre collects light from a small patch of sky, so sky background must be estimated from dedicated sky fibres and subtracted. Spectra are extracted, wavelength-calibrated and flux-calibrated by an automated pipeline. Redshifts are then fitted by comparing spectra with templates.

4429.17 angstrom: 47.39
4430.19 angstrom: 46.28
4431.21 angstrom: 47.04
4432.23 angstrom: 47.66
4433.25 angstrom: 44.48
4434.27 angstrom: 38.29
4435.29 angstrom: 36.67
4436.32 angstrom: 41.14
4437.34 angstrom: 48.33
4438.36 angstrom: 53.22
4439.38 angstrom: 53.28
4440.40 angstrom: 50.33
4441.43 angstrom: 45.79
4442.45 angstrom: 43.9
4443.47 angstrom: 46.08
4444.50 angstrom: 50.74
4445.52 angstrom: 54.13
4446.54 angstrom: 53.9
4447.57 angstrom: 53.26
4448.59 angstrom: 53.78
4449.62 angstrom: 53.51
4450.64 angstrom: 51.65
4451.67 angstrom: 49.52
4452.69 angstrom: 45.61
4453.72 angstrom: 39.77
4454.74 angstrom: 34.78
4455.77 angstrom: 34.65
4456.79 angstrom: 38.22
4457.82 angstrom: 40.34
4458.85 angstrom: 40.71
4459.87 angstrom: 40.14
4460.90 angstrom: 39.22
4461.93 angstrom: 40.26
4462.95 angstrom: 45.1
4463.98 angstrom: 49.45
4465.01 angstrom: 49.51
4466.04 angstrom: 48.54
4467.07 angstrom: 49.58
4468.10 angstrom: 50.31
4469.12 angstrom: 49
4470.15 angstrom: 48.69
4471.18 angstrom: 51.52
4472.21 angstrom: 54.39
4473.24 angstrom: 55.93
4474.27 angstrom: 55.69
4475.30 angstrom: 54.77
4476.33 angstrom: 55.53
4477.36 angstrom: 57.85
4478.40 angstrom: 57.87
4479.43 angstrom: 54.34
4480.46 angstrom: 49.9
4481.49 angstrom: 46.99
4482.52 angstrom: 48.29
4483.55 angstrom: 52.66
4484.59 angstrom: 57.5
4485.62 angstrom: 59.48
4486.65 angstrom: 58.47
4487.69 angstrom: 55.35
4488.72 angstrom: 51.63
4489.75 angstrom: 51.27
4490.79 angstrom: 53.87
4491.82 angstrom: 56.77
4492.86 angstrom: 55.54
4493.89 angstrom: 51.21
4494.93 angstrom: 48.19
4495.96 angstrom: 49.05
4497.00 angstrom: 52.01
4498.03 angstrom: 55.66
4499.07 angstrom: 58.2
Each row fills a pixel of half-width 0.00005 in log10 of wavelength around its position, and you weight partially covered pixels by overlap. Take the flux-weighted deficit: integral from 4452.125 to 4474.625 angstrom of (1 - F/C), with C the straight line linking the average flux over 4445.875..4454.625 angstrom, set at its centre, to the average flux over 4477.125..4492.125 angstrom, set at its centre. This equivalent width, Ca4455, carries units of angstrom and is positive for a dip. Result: 2.6 angstrom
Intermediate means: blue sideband 49.5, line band 45.5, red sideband 54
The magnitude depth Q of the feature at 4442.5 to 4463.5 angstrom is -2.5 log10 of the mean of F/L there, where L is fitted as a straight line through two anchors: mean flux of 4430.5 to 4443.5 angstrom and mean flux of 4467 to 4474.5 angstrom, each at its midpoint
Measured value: 0.08 mag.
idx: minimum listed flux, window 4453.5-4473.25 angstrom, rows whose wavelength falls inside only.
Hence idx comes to 34.65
